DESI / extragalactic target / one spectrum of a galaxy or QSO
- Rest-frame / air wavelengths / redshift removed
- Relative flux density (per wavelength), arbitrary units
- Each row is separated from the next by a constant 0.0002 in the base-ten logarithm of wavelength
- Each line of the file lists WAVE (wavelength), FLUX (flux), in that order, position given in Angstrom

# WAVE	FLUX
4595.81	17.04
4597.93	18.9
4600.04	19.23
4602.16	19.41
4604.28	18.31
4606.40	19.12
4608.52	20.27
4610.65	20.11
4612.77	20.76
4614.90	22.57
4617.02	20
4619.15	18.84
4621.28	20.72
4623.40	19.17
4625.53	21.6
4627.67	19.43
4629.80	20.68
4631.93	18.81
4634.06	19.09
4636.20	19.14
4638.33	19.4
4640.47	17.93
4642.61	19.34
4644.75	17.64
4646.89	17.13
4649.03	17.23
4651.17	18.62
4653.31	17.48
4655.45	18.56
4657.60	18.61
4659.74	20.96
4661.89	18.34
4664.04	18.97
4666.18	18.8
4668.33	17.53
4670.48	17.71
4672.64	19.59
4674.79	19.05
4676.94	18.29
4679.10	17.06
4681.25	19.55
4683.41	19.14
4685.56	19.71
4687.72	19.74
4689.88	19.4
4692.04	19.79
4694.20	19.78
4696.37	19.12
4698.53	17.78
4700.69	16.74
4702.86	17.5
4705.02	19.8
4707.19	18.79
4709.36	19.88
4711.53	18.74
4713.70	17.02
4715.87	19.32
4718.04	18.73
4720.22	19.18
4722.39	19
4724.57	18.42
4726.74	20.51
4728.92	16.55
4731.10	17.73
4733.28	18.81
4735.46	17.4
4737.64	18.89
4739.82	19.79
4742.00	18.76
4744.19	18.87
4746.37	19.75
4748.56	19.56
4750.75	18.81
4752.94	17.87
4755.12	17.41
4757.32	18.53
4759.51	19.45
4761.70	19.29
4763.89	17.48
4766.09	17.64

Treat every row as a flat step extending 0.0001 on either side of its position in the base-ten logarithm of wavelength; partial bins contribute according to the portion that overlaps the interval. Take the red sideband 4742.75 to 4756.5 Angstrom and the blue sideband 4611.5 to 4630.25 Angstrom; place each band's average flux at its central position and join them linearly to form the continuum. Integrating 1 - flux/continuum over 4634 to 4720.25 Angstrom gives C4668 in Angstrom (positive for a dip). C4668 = 4.28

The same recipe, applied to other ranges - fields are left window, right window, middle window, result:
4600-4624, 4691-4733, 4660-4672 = 0.46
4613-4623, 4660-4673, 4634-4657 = 1.31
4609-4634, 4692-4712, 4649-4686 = 1.37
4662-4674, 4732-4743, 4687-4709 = -0.30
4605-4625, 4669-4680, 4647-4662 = 0.37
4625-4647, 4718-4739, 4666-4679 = 0.36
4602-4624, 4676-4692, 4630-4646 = 0.65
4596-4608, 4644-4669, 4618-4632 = -0.97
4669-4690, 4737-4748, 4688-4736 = 1.00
